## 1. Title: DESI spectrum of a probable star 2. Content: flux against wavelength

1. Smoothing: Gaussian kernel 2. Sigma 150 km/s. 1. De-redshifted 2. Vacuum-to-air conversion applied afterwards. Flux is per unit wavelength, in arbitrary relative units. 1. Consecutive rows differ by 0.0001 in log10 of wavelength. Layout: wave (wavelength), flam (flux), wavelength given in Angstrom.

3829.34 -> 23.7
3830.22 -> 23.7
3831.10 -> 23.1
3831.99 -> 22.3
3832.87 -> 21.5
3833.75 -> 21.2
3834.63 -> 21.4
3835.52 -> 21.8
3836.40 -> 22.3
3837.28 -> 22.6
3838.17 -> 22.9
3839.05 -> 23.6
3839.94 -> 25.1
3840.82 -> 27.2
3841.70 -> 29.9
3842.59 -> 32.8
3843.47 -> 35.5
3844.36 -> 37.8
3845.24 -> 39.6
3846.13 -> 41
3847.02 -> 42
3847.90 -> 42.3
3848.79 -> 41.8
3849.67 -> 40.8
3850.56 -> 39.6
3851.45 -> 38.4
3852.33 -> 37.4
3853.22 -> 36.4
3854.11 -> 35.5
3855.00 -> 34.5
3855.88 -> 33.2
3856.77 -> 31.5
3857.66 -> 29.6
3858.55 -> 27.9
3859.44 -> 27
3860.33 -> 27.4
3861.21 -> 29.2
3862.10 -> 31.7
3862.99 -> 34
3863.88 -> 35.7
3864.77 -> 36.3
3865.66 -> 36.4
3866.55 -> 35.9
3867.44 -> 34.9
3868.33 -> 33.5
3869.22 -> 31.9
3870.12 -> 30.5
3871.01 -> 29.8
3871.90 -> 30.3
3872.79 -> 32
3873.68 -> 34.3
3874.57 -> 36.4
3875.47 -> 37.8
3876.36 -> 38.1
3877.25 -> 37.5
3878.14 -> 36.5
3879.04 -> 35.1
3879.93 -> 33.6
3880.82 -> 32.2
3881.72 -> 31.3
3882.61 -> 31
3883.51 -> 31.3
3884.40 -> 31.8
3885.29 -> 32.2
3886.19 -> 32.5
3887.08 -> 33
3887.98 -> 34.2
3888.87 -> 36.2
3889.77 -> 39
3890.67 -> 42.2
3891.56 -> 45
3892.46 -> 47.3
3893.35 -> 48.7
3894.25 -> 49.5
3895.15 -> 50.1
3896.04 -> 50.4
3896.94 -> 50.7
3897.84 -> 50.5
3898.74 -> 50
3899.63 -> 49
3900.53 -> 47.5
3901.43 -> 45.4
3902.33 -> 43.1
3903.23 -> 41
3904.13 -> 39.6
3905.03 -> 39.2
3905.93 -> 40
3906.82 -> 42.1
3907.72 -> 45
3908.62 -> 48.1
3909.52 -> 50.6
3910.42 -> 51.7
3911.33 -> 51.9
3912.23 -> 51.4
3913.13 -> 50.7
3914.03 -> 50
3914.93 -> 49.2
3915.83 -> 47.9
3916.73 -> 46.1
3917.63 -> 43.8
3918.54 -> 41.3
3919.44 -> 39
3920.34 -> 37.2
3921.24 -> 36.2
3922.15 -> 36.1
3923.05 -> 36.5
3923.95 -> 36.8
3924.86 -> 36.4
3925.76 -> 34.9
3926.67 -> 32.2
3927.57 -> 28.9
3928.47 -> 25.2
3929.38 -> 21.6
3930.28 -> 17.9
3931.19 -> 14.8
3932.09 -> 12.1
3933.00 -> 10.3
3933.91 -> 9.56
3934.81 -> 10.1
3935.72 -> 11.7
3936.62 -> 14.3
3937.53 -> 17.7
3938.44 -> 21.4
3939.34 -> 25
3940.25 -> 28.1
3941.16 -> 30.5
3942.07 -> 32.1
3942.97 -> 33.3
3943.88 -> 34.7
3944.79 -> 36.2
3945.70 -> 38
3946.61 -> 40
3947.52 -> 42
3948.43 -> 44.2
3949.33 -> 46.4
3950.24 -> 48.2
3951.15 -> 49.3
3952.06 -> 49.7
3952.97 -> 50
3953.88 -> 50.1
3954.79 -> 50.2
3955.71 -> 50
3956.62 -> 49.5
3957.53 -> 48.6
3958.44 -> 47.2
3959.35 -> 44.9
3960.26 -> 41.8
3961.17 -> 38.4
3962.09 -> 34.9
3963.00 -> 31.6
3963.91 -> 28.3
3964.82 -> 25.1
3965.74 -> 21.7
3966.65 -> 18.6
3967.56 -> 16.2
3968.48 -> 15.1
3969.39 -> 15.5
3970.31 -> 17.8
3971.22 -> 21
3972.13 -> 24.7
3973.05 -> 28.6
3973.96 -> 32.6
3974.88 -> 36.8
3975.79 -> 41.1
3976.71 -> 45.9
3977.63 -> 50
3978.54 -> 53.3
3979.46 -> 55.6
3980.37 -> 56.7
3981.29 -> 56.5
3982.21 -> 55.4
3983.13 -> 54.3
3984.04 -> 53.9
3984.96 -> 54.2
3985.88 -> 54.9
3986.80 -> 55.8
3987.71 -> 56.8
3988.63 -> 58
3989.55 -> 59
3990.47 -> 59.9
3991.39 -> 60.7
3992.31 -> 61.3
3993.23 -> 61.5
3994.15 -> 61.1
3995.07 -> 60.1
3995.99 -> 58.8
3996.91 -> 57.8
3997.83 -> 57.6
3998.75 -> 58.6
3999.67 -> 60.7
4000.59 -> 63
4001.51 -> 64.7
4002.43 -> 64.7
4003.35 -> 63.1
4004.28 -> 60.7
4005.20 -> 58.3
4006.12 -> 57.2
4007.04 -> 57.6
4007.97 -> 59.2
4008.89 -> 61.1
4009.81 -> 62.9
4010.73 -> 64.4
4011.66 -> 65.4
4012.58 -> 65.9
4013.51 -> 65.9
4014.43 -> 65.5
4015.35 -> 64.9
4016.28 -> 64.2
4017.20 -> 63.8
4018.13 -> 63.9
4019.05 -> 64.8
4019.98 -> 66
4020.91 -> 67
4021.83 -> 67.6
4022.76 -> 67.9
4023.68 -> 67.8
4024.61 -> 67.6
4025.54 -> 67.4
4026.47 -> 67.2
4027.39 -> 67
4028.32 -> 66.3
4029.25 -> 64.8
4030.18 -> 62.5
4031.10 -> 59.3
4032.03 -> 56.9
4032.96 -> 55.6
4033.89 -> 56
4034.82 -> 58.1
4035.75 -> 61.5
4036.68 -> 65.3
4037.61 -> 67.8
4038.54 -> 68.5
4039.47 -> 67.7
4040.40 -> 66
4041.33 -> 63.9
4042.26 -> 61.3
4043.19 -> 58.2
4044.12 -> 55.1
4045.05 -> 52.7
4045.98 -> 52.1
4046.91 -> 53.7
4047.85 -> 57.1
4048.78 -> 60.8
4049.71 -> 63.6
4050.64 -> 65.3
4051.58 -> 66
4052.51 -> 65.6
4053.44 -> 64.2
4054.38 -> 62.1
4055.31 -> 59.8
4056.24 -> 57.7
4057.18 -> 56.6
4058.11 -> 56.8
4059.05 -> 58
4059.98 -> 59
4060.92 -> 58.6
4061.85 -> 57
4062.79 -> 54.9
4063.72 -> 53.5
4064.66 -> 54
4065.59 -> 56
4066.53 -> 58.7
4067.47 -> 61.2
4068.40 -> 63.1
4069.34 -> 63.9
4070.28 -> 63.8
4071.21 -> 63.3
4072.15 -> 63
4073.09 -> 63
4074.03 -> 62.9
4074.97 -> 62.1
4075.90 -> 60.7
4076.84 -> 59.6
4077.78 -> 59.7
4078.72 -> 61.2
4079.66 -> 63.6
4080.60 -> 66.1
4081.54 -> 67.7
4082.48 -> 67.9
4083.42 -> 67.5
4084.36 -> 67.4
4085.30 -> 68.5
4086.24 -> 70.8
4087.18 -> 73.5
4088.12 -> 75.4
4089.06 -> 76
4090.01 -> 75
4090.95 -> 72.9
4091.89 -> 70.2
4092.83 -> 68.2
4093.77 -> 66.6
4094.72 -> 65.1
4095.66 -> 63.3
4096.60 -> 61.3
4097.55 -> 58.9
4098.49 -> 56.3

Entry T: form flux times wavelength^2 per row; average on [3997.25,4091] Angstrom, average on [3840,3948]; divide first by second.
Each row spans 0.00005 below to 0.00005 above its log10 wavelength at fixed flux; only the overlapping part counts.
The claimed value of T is 1.89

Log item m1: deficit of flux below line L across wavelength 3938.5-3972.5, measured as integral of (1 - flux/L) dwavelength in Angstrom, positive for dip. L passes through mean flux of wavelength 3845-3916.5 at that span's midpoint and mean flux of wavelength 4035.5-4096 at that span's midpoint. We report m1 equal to 9.2 Angstrom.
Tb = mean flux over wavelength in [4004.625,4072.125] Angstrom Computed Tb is 61.7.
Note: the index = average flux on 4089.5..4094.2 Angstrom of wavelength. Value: 70.7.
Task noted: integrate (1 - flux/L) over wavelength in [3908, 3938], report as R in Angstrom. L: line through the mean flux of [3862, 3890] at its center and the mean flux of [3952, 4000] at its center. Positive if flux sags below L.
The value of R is 4.2 Angstrom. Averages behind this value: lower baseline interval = 33.9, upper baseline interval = 45.4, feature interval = 33.4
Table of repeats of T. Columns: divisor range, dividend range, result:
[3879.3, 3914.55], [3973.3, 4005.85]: 1.37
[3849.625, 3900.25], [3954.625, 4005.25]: 1.35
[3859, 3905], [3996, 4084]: 1.78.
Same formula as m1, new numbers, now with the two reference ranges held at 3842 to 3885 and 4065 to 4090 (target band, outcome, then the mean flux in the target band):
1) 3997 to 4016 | -2.45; 62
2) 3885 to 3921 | -3.91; 44.6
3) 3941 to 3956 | 1.26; 42.8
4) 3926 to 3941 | 8.50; 19.3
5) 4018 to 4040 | -2.38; 64.4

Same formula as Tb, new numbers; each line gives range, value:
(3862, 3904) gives 38.3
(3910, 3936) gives 33.6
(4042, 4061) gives 59.2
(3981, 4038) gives 61.6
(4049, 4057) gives 62.7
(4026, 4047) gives 61.3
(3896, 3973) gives 36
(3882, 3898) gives 40.6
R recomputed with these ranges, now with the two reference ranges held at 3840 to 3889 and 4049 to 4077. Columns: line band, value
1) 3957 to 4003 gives 3.5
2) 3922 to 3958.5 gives 9.6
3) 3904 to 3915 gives -1.9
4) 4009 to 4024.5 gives -3.2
